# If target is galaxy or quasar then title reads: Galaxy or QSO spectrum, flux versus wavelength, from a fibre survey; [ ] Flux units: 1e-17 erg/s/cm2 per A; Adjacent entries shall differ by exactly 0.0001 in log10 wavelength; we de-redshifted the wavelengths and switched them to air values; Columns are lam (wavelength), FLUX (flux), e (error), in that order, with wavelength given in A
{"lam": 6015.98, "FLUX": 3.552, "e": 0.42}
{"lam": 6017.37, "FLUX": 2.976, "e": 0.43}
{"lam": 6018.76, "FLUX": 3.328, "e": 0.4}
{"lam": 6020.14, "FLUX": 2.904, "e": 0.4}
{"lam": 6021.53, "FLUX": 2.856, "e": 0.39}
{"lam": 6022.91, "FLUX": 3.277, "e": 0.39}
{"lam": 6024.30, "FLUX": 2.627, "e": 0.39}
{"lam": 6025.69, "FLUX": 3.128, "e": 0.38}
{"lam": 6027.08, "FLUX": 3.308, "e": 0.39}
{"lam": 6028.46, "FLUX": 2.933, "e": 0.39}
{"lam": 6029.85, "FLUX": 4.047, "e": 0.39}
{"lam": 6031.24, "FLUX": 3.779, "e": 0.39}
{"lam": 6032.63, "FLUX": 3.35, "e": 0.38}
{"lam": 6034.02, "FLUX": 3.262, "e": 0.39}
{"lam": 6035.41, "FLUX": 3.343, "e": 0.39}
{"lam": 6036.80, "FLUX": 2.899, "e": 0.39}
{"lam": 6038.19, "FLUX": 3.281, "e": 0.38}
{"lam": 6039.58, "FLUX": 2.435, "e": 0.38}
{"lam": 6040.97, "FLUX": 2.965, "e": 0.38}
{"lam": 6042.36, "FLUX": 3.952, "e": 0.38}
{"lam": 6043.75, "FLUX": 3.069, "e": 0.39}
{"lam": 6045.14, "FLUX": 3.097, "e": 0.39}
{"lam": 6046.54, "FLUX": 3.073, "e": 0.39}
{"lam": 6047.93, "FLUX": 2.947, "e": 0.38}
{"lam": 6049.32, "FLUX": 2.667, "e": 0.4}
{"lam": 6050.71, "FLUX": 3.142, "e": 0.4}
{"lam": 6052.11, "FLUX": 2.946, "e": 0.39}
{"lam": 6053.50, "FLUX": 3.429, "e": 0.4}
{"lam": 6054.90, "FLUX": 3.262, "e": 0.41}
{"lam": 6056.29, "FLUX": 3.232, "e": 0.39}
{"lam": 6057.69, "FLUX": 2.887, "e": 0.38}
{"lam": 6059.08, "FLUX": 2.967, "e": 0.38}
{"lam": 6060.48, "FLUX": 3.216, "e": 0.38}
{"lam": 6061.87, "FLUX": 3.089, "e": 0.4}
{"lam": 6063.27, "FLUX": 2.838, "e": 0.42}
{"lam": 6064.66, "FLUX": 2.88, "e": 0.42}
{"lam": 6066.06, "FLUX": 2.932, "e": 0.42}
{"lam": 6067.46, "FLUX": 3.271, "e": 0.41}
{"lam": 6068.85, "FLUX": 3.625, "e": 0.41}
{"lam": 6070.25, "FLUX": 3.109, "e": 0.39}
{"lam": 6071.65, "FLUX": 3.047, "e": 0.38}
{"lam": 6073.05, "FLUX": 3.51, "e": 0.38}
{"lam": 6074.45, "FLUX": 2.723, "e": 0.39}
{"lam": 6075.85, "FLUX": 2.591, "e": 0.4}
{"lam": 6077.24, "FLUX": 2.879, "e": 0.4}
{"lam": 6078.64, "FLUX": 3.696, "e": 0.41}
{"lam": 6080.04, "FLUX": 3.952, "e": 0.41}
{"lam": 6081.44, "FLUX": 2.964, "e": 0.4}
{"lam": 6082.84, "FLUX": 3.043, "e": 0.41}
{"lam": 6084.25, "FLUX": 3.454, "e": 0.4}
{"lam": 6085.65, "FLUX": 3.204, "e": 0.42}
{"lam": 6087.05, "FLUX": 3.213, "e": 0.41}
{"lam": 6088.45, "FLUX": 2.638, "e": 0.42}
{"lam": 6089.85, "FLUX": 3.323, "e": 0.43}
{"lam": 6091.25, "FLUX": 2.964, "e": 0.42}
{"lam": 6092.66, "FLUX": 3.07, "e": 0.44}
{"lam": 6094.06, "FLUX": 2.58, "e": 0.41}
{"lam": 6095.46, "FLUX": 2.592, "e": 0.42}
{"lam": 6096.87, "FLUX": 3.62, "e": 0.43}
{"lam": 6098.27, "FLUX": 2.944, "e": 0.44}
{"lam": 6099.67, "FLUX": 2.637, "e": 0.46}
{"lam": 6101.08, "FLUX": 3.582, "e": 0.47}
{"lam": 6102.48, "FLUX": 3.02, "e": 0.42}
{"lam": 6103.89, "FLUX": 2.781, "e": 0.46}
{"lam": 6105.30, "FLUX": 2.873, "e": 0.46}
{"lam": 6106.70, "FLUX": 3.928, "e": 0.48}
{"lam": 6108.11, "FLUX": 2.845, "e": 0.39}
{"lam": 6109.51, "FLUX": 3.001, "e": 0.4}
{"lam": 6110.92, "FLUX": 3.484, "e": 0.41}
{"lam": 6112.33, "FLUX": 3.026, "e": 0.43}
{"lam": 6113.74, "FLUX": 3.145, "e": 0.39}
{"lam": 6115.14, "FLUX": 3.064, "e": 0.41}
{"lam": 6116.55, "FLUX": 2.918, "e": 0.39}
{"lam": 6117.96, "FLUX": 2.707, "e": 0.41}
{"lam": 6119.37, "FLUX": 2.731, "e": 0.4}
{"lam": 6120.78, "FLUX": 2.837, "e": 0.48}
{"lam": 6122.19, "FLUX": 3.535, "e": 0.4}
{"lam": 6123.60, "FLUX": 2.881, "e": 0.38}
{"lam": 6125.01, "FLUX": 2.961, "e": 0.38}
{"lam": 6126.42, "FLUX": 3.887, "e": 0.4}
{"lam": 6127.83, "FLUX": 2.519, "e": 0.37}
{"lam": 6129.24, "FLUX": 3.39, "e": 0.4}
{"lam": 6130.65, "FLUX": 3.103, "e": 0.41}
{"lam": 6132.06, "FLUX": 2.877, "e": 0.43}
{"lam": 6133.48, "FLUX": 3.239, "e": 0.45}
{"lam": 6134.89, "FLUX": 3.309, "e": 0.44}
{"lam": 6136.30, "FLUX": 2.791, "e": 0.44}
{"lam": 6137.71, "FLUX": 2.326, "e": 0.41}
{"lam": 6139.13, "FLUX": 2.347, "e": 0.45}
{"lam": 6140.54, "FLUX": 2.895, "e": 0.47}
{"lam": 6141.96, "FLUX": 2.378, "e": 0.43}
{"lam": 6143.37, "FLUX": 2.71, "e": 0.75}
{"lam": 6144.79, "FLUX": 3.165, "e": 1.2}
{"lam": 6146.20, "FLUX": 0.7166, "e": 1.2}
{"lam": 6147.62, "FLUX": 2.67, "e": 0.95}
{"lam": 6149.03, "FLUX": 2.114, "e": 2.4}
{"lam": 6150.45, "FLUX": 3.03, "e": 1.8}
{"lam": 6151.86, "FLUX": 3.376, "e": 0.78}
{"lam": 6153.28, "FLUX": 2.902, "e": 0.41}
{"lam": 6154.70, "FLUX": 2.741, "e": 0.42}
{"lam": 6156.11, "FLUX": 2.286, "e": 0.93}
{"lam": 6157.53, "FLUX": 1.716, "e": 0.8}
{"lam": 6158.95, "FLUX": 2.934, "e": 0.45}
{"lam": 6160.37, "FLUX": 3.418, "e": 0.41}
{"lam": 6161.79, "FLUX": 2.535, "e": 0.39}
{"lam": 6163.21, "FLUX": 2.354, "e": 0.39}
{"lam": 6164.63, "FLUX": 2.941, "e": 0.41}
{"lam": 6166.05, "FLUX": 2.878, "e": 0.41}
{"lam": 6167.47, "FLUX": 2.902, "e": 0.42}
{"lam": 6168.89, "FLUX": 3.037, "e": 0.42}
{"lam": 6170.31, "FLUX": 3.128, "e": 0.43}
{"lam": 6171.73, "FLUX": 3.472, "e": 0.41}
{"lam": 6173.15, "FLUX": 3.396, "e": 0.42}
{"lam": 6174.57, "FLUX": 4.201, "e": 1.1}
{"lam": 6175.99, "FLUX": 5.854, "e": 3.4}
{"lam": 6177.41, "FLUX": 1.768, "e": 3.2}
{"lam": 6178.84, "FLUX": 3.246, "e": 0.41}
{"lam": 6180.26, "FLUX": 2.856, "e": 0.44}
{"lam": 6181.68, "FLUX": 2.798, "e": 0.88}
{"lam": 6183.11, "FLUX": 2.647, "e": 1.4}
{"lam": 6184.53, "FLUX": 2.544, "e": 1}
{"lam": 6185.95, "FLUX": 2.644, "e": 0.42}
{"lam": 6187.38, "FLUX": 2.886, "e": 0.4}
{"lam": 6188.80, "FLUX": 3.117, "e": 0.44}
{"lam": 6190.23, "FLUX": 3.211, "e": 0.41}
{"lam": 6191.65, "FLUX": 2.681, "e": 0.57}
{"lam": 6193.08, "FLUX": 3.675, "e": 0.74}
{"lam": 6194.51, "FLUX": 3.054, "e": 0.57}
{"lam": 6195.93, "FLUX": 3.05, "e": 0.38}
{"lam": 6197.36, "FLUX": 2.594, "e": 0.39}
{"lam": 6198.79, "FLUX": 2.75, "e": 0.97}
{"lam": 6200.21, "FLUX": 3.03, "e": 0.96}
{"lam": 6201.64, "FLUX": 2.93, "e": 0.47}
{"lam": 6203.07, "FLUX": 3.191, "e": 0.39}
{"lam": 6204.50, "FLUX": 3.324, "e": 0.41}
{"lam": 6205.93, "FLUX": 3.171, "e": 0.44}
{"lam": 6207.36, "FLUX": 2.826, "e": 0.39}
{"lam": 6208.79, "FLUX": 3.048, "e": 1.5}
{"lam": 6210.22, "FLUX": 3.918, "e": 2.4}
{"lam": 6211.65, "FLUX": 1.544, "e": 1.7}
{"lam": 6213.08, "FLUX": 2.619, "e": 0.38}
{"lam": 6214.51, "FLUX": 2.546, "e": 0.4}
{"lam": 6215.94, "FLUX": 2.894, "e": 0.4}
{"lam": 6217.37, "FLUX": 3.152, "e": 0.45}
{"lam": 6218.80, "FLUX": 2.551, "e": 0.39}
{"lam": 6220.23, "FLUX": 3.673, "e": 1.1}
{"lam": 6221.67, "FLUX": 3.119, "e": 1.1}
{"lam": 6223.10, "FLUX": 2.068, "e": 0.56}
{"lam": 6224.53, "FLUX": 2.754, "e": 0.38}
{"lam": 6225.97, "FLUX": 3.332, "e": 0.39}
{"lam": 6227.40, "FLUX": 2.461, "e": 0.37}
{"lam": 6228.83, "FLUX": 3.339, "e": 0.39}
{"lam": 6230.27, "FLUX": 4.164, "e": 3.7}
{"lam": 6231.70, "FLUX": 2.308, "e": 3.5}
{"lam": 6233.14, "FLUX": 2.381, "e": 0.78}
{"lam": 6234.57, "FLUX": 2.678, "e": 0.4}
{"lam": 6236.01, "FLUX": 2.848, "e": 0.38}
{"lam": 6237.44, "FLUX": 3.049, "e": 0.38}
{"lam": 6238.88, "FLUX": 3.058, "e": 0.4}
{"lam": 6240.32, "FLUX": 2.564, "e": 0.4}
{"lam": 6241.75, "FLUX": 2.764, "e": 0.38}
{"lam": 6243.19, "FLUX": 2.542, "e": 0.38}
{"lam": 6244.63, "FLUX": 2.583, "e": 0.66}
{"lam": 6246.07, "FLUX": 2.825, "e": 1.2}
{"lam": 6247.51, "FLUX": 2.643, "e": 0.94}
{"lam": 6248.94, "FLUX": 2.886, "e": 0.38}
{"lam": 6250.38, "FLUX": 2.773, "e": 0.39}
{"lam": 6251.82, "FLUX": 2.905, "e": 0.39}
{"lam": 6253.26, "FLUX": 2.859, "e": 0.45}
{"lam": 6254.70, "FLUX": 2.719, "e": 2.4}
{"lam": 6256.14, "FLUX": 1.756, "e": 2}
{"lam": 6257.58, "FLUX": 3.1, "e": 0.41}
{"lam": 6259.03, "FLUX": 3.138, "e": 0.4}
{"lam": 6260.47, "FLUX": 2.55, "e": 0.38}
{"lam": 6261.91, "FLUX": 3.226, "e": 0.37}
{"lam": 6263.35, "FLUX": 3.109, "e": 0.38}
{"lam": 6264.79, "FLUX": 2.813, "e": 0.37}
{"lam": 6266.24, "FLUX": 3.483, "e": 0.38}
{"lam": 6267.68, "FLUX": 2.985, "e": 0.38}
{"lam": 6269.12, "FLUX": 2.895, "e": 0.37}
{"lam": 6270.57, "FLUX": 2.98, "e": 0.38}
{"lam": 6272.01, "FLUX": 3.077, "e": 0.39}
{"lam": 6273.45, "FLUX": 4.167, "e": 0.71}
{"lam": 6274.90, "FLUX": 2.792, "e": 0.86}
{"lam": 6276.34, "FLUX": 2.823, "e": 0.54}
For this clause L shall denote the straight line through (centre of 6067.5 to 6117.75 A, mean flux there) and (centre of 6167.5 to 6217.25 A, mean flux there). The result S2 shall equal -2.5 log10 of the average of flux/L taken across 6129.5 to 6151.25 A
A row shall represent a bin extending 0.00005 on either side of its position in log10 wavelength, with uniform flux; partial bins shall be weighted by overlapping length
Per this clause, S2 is 0.16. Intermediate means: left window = 3.11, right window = 3.05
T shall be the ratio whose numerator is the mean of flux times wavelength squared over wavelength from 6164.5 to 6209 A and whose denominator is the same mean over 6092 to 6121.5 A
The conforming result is 1.05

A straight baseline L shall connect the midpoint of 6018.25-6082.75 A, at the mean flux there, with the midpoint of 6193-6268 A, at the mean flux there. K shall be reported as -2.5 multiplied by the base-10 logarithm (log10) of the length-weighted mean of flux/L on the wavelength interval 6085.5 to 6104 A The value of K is 0.02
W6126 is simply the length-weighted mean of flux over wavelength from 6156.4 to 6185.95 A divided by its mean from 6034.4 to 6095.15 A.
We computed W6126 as 1.0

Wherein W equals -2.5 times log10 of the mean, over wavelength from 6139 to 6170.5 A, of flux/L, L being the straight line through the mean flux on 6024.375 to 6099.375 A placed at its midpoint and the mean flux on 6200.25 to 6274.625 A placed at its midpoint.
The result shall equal 0.14 mag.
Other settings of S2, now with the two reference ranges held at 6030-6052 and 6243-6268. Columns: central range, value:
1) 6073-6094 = -0.01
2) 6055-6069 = 0.02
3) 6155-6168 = 0.12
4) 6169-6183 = -0.14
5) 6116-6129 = 0.01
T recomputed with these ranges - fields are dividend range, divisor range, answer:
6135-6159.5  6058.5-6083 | 0.84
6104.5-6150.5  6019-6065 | 0.95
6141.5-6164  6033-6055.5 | 0.86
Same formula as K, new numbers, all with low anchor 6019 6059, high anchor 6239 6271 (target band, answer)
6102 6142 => 0.01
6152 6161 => 0.10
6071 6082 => -0.03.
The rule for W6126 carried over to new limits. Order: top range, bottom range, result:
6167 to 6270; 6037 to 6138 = 0.96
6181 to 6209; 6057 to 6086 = 0.94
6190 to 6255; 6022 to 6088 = 0.92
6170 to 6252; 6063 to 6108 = 0.95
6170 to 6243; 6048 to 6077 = 0.98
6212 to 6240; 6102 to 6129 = 0.94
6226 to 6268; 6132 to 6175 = 1.02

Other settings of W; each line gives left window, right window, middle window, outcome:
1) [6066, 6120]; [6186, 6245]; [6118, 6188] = 0.04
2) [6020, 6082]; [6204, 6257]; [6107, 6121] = 0.01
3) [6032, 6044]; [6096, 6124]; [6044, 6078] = 0.03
